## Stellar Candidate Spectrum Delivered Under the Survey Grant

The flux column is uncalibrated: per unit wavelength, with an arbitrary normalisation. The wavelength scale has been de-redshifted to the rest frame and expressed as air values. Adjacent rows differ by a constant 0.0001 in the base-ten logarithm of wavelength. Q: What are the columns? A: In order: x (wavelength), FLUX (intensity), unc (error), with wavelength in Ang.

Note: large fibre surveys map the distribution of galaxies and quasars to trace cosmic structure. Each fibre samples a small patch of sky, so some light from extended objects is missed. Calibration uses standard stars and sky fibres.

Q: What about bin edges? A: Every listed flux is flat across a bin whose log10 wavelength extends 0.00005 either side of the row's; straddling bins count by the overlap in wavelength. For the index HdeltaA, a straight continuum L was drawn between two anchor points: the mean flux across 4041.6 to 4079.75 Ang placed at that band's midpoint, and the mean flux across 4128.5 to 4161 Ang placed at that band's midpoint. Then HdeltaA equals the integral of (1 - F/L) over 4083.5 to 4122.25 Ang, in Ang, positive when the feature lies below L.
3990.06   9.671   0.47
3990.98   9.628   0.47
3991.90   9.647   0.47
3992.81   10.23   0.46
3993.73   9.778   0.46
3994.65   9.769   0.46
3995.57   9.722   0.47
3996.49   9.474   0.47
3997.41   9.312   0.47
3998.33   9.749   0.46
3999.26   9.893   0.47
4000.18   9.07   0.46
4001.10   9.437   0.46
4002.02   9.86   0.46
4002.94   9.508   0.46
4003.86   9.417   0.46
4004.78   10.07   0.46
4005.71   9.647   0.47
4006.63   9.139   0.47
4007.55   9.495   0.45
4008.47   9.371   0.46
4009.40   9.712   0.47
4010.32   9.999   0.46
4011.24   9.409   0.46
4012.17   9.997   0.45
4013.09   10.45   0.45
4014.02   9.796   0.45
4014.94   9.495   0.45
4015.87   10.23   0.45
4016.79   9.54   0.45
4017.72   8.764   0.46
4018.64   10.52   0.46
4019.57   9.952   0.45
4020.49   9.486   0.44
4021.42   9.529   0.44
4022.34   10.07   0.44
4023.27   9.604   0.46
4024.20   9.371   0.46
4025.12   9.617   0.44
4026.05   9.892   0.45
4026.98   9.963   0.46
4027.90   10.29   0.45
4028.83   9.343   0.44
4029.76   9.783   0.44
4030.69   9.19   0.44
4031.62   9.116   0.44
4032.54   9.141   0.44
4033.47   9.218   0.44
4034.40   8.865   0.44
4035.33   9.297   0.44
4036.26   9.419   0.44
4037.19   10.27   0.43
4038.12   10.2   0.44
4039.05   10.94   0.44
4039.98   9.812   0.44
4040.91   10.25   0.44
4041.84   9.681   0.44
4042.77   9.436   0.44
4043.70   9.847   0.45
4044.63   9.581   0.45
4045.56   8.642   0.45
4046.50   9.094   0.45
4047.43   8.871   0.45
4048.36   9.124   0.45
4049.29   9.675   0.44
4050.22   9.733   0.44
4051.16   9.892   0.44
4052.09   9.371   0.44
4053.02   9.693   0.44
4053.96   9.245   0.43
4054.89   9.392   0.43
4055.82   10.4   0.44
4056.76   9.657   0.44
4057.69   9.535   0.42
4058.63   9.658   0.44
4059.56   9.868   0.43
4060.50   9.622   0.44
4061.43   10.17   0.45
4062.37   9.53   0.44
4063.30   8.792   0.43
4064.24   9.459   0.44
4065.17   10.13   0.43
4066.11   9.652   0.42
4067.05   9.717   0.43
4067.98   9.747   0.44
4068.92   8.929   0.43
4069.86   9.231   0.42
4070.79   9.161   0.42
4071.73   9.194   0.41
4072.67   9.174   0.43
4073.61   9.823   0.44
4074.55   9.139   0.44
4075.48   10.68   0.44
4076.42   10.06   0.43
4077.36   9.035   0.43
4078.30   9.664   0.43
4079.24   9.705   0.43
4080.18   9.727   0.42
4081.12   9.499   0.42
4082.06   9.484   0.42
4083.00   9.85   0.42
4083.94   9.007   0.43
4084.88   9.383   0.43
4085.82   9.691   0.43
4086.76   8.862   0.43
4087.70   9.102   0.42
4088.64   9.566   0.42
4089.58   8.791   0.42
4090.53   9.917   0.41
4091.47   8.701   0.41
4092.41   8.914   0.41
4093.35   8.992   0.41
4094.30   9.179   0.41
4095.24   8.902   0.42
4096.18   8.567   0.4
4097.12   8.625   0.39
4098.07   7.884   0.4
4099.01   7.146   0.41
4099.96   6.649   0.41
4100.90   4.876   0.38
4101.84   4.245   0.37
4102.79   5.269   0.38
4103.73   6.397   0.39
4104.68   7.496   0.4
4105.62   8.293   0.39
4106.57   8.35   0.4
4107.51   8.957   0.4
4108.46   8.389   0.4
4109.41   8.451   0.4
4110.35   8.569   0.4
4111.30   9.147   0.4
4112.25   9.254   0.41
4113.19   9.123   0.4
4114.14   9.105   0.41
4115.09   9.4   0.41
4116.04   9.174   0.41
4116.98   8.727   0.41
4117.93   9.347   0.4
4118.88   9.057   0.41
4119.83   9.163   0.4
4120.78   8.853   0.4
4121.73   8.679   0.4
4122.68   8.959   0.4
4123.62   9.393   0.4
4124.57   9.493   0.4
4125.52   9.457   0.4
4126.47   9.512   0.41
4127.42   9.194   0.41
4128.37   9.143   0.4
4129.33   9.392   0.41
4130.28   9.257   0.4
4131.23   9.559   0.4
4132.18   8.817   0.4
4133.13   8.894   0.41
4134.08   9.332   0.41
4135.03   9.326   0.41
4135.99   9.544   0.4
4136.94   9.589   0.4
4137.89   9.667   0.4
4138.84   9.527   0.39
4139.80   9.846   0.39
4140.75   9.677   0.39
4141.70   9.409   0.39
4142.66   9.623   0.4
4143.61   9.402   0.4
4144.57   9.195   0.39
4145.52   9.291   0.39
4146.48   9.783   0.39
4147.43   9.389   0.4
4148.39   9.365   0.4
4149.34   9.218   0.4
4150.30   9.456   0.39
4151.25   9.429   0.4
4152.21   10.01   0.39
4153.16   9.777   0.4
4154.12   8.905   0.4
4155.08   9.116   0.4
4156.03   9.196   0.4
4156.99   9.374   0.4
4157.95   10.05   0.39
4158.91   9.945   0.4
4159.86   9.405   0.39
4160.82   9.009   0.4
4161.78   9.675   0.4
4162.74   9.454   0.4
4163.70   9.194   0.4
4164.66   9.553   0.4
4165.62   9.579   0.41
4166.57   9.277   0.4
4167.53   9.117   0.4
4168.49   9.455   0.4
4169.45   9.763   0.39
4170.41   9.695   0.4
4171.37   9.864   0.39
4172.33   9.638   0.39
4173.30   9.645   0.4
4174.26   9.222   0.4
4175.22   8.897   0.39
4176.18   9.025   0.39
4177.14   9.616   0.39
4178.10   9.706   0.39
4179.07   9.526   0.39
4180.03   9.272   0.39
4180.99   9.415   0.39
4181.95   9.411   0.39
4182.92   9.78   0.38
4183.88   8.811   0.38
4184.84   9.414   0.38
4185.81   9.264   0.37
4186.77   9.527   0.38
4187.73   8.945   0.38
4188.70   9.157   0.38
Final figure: 4.3 Ang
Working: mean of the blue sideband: 9.54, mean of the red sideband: 9.43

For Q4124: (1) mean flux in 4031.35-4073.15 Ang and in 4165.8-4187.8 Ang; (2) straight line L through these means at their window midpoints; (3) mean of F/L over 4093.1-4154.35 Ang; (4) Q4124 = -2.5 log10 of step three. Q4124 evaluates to 0.08 mag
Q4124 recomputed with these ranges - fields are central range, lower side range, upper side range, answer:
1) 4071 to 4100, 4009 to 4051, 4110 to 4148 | 0.03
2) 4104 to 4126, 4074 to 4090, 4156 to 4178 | 0.07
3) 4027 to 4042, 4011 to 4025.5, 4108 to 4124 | -0.01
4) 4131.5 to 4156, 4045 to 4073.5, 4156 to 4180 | 0.01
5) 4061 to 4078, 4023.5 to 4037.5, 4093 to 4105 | -0.16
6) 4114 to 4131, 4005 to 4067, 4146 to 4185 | 0.04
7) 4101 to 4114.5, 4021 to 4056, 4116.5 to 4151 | 0.20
